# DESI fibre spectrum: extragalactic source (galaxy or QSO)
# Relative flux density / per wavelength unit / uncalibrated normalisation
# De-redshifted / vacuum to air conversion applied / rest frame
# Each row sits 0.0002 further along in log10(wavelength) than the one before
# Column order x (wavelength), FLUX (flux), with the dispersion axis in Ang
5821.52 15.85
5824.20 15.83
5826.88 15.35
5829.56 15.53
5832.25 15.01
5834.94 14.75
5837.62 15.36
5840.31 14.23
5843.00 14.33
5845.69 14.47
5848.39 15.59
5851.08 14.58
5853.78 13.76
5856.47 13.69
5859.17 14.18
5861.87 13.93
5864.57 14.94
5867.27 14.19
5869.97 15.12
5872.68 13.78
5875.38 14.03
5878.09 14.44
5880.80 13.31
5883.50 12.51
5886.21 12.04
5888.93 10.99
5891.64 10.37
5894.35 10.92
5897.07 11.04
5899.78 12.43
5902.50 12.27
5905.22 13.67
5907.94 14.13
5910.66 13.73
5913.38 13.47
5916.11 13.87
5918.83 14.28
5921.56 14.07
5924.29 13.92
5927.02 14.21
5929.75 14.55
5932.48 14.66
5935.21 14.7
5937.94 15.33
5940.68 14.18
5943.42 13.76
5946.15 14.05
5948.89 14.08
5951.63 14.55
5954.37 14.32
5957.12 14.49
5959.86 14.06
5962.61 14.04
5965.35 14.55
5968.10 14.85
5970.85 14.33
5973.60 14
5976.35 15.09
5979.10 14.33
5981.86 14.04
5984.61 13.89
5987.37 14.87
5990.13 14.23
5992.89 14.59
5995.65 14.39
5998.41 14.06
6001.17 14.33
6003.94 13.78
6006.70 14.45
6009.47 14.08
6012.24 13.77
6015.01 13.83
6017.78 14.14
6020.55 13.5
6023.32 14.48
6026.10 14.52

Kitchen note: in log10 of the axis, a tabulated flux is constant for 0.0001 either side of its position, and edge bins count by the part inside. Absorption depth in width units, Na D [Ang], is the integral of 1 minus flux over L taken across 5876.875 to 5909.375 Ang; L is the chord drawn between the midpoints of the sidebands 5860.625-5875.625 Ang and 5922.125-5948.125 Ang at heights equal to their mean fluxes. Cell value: 4.6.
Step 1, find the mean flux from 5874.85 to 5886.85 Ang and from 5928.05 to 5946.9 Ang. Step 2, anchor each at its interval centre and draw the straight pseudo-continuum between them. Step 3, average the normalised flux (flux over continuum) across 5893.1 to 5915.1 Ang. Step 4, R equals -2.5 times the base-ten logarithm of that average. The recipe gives 0.09 mag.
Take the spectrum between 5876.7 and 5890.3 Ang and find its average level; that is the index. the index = 12.7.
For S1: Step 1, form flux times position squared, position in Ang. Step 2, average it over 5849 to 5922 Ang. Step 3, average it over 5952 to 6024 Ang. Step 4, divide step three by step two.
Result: 1.11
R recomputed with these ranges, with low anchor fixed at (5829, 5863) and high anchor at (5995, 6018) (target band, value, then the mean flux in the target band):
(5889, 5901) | 0.28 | 11.2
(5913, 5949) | 0.00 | 14.2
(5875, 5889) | 0.12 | 13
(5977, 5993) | -0.01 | 14.3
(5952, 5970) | -0.01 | 14.4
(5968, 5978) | -0.03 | 14.5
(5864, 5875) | 0.00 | 14.4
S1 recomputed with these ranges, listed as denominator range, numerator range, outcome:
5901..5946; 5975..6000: 1.05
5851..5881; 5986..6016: 1.05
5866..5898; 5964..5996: 1.17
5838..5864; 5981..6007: 1.04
